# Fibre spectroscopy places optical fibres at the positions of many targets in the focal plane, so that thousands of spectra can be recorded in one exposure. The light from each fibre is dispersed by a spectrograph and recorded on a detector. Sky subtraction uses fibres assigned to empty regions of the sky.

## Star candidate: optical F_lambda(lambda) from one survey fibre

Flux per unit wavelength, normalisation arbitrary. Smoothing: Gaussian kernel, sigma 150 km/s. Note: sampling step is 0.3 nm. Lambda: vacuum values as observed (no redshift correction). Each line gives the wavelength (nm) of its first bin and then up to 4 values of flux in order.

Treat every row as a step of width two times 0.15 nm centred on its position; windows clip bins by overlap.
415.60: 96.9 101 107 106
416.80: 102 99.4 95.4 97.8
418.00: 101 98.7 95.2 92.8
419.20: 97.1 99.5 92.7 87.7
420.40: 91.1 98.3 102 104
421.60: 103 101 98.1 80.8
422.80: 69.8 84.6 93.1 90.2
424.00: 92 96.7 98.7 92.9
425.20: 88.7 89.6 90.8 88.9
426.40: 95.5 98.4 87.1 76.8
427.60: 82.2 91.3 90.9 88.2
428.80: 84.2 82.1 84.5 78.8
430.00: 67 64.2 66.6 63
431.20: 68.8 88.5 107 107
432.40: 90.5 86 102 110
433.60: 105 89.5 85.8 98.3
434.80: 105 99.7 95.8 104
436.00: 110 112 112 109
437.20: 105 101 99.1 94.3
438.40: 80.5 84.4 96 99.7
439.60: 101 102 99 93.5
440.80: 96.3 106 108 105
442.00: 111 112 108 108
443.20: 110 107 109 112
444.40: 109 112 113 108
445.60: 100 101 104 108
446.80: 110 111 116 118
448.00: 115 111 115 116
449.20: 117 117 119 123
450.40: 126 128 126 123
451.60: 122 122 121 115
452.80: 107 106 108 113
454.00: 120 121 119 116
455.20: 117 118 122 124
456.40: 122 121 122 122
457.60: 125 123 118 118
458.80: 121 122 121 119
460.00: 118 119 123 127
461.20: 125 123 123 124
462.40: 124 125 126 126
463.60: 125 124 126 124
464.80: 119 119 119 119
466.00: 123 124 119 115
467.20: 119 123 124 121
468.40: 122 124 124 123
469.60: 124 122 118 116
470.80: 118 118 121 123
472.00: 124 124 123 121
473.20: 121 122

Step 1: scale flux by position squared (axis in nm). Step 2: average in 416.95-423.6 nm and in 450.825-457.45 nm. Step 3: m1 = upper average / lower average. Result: 1.46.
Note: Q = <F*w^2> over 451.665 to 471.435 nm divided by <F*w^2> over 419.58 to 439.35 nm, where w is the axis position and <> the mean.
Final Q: 1.51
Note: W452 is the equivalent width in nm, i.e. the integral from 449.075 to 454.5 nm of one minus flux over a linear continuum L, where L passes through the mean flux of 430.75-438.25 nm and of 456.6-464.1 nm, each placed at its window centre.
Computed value -0.20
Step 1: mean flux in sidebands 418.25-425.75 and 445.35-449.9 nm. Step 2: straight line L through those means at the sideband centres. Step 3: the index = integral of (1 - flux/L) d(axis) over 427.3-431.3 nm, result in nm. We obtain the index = 0.838 nm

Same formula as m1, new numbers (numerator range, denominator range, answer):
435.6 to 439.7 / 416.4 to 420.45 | 1.13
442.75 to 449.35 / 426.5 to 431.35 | 1.50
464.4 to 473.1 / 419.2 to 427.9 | 1.61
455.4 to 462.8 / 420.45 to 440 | 1.50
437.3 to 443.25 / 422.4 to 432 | 1.26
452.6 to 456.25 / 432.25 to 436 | 1.29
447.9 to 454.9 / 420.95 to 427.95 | 1.46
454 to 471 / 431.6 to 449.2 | 1.28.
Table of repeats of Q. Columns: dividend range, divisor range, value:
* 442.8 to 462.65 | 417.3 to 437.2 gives 1.42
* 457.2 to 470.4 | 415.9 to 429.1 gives 1.58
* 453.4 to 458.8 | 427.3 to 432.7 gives 1.63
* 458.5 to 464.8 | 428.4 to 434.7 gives 1.62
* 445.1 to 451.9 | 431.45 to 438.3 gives 1.22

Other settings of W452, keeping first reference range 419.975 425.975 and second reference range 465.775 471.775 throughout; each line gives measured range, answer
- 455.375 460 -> -0.28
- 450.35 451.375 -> -0.15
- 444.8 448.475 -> -0.08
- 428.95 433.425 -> 0.62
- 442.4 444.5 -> -0.07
